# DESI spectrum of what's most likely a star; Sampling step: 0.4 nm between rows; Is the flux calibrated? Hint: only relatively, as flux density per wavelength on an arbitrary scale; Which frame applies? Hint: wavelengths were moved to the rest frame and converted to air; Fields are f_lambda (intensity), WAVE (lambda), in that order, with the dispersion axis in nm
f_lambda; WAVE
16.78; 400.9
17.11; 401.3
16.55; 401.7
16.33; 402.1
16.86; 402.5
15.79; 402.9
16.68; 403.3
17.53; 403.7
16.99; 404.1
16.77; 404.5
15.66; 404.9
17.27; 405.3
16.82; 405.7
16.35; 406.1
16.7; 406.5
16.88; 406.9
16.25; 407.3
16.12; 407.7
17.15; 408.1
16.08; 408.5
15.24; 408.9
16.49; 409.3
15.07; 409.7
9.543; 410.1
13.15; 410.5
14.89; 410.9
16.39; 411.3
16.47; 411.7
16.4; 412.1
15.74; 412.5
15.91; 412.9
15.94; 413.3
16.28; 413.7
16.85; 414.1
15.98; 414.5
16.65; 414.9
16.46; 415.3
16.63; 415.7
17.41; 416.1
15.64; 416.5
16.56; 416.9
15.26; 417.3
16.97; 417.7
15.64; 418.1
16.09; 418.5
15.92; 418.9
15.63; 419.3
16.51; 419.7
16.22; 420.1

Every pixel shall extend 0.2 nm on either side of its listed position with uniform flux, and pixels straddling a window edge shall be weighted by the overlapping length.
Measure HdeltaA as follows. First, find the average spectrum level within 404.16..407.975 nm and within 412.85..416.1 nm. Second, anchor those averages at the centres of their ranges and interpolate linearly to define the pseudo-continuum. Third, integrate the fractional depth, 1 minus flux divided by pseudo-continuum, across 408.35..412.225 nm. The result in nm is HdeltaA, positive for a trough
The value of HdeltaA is 0.37 nm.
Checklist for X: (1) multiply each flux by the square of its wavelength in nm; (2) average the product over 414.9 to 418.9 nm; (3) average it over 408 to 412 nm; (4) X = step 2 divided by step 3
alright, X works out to 1.1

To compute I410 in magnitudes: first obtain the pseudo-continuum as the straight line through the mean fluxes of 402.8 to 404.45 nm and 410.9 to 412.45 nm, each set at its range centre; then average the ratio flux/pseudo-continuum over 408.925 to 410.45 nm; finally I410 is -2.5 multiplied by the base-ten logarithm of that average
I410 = 0.180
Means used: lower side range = 16.8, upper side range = 16.2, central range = 13.8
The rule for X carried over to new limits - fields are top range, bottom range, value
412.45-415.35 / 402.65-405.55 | 1.02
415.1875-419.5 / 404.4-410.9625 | 1.08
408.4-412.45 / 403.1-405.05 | 0.92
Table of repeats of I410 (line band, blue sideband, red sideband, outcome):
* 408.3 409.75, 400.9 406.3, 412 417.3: 0.05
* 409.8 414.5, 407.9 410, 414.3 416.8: 0.06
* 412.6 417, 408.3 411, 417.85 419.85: -0.08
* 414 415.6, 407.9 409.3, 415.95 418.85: -0.02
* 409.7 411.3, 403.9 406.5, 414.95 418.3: 0.23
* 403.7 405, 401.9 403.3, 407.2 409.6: -0.03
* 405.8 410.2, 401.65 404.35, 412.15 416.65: 0.05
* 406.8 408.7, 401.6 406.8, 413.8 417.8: 0.01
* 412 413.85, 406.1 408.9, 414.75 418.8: 0.02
